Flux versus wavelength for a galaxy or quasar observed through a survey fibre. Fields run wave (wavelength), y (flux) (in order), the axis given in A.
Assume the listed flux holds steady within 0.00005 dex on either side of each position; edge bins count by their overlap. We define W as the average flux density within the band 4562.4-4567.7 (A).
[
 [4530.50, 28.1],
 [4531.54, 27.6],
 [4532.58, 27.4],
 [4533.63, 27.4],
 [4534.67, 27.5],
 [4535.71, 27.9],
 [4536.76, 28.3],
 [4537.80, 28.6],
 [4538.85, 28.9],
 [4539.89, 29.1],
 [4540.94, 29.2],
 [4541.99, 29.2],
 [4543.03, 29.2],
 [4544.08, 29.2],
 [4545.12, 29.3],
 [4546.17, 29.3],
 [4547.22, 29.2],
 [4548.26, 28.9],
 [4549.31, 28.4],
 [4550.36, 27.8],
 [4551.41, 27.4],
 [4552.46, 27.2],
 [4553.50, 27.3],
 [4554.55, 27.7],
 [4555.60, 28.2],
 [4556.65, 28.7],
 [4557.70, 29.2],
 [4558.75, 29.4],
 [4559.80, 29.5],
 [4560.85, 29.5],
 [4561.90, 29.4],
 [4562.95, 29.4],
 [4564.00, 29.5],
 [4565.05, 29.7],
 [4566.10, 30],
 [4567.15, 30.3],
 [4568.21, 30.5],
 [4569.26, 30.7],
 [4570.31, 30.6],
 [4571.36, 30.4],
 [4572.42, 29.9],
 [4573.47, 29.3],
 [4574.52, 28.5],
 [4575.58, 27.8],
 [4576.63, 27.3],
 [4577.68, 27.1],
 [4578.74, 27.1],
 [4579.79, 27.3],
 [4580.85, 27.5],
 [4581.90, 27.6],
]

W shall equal 29.8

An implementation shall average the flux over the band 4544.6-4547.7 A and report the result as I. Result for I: 29.2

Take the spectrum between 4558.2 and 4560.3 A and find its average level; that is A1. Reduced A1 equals 29.4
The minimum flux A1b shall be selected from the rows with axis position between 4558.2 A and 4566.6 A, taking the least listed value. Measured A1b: 29.4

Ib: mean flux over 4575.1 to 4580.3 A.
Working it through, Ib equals 27.3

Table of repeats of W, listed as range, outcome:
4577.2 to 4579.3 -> 27.1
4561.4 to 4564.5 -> 29.4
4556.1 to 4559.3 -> 29.1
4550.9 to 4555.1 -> 27.4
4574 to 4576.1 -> 28.1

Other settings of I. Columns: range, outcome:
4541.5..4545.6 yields 29.3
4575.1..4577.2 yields 27.6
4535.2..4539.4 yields 28.4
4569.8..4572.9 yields 30.3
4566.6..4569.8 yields 30.5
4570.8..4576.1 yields 29.2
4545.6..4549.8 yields 28.9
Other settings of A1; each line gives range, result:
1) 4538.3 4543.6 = 29.1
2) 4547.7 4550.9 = 28.4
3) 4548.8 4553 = 27.7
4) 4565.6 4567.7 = 30.1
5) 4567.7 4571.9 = 30.5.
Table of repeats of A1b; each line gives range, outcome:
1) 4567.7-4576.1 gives 27.8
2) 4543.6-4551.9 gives 27.4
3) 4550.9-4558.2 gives 27.2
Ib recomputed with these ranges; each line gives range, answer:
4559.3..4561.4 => 29.5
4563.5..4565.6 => 29.6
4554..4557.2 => 28.2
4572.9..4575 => 29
